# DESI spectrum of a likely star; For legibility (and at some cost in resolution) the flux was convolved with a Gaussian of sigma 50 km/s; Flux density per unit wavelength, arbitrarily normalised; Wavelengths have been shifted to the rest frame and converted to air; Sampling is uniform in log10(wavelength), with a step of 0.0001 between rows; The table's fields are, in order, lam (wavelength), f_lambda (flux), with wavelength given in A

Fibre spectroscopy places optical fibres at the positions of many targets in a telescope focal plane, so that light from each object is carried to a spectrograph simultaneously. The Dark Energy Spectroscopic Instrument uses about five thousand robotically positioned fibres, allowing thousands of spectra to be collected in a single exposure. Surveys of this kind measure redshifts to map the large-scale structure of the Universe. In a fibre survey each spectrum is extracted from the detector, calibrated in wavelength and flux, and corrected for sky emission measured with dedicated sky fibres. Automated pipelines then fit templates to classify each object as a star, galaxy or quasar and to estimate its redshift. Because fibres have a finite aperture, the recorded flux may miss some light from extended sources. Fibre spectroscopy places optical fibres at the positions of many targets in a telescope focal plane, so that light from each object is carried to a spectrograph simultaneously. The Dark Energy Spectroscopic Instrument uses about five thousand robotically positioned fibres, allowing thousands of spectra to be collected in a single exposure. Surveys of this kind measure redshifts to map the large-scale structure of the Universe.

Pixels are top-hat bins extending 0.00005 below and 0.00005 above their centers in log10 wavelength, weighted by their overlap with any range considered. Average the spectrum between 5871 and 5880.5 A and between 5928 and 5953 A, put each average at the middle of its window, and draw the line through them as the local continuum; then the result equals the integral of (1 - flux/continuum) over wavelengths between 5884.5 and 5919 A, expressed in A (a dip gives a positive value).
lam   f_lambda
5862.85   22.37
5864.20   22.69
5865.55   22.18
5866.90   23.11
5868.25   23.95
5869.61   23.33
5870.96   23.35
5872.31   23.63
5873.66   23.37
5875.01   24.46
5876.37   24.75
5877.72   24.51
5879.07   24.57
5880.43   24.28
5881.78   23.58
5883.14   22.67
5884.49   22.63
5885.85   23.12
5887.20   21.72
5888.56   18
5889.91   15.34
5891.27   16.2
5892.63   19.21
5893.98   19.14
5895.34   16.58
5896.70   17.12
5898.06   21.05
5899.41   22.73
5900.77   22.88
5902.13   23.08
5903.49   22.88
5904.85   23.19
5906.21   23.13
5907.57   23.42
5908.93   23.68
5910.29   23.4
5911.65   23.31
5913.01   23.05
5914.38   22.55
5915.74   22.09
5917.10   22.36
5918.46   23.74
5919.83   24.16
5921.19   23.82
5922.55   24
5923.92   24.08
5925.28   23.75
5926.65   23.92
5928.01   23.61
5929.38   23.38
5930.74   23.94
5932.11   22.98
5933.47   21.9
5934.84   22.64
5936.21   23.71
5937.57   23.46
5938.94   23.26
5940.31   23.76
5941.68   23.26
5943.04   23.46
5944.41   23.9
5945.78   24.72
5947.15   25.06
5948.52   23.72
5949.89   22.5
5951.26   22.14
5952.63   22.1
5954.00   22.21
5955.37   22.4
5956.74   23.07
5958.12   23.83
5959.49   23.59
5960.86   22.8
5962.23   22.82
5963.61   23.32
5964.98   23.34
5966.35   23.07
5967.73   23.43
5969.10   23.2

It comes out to 3.6 A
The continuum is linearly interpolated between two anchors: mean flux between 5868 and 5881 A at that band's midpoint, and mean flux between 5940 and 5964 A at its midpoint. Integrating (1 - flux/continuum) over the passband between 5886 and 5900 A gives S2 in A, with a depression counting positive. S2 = 2.9 A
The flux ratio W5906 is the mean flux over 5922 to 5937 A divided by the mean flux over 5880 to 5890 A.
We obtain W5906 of 1.08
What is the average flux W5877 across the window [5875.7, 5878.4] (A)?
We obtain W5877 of 24.7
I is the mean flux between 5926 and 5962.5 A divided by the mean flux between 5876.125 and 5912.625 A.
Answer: 1.1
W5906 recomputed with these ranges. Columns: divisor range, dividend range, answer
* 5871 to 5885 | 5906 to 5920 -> 0.97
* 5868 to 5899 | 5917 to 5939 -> 1.09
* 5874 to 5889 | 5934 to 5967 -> 1.00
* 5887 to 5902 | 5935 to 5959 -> 1.22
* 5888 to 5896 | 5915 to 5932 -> 1.35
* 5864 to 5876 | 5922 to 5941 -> 1.00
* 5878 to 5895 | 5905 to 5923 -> 1.12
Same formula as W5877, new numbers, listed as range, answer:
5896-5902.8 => 21.4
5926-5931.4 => 23.7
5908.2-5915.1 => 23.2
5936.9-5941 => 23.5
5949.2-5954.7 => 22.2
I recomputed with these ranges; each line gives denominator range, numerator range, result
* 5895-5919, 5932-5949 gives 1.06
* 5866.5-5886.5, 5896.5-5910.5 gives 0.95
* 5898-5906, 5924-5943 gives 1.03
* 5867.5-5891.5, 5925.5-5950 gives 1.04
